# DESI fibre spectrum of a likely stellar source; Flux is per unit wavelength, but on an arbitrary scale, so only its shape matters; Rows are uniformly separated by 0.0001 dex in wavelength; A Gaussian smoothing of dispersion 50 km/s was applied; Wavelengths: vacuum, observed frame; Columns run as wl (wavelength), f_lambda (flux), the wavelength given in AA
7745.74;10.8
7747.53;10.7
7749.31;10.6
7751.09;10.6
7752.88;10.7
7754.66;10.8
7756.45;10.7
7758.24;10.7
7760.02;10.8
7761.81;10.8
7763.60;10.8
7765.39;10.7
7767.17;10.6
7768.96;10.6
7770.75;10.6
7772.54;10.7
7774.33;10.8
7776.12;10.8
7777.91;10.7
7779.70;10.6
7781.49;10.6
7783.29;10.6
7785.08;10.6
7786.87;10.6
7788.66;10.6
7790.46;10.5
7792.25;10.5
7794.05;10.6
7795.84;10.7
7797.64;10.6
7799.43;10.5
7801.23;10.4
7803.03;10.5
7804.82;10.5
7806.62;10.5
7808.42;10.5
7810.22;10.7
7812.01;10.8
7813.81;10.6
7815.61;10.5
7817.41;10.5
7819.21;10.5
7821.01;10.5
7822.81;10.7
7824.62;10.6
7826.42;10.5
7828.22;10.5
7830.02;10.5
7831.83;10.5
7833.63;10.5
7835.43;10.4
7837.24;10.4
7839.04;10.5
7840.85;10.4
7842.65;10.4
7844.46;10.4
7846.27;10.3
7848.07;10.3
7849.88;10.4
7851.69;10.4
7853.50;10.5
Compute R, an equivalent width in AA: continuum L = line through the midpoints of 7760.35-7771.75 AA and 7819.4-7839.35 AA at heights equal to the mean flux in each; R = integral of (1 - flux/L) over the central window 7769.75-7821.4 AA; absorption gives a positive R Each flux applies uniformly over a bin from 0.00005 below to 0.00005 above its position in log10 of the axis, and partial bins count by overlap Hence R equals 0.1 AA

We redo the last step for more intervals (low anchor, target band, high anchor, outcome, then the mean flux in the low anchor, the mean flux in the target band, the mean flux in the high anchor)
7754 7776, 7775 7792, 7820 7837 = 0.1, 10.7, 10.6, 10.5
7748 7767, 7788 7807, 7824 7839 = 0.1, 10.7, 10.5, 10.5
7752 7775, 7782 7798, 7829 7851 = 0.0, 10.7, 10.6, 10.4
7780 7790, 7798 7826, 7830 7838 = -0.1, 10.6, 10.6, 10.5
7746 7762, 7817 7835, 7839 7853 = -0.1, 10.7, 10.5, 10.4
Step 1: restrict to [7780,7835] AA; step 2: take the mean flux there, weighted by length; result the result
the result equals 10.6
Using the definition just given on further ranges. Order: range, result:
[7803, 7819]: 10.6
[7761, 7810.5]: 10.6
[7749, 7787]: 10.7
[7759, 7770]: 10.7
